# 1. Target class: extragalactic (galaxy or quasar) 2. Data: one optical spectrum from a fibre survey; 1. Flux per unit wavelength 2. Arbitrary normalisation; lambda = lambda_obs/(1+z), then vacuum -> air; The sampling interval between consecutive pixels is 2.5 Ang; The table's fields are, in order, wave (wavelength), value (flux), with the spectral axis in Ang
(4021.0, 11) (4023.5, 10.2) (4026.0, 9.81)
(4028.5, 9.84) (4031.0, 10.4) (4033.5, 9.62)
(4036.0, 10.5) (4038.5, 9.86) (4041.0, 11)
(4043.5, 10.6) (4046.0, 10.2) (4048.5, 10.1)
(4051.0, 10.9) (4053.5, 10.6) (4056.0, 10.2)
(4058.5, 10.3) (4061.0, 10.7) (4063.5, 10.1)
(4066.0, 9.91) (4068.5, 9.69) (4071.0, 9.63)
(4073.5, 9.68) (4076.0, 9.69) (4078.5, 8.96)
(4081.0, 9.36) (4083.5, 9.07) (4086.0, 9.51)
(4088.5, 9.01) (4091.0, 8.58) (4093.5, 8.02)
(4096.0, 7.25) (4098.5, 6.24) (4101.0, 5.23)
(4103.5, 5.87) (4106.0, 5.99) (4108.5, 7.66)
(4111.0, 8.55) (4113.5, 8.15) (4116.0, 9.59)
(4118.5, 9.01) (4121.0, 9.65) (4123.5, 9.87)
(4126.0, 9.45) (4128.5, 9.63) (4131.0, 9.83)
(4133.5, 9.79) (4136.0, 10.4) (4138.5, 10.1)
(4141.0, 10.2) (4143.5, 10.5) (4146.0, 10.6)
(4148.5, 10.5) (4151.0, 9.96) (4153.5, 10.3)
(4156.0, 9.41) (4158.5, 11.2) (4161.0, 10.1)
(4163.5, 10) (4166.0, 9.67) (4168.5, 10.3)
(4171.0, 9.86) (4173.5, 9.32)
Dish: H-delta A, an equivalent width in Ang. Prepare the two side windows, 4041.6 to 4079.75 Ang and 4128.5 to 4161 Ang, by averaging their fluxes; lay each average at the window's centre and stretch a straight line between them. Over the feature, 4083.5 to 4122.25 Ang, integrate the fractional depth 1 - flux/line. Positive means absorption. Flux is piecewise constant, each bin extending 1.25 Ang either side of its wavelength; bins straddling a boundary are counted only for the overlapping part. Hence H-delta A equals 8.50 Ang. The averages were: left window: 10.1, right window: 10.2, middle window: 7.93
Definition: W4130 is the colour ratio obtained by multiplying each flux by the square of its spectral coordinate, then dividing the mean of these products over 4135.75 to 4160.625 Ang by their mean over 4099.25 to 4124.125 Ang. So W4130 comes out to 1.33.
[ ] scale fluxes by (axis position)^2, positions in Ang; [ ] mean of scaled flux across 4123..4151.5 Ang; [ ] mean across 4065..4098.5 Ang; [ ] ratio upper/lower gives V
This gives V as 1.2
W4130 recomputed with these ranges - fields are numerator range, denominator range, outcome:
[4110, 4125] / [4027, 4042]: 0.94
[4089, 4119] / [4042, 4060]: 0.74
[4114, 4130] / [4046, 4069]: 0.95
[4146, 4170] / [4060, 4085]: 1.10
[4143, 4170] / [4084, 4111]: 1.41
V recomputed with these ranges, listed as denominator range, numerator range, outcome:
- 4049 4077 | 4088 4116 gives 0.74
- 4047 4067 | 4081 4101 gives 0.80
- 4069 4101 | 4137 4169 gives 1.22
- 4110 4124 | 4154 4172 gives 1.13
